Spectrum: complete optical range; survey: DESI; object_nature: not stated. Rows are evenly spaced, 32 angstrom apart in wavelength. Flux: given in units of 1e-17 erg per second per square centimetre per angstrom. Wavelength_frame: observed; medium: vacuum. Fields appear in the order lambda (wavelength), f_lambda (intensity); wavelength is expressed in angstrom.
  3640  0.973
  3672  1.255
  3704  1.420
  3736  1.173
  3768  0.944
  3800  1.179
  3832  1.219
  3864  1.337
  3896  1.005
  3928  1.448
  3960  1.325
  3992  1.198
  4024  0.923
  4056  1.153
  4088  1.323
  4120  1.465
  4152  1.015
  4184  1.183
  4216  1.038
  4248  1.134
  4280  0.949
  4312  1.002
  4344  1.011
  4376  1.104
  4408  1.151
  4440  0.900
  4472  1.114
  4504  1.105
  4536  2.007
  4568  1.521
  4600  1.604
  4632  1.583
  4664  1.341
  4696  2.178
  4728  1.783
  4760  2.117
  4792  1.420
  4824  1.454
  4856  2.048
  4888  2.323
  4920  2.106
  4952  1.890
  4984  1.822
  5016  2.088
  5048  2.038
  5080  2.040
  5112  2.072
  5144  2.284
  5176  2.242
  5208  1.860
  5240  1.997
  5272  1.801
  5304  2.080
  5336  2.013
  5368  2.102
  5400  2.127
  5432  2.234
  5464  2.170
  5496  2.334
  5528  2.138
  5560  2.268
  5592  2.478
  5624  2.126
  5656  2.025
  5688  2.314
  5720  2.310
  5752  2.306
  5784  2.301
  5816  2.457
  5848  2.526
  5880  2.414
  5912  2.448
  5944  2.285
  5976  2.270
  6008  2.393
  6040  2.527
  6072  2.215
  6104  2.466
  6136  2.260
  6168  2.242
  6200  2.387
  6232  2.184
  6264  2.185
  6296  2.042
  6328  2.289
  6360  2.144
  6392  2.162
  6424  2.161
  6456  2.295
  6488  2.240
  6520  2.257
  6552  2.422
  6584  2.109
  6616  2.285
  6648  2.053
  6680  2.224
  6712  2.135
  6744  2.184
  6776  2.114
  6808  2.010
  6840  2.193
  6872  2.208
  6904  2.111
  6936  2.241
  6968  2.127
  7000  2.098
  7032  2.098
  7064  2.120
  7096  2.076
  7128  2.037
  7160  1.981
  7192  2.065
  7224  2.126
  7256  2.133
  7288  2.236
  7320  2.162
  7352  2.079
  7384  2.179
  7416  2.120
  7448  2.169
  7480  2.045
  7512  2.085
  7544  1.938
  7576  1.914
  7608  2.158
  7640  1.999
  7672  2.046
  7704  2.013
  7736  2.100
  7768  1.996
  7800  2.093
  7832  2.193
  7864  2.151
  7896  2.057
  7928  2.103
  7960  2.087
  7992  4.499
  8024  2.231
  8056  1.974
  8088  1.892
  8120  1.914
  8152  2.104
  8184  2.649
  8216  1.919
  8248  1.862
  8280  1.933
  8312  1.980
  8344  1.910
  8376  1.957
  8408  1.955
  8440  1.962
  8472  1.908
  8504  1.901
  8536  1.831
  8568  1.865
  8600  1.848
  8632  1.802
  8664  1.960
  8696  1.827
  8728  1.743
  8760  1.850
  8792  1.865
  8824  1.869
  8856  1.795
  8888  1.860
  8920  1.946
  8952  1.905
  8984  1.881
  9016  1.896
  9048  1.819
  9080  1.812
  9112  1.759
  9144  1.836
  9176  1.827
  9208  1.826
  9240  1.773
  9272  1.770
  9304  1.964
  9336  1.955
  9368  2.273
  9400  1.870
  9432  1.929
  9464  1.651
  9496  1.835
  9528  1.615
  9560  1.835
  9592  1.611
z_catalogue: 0.216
